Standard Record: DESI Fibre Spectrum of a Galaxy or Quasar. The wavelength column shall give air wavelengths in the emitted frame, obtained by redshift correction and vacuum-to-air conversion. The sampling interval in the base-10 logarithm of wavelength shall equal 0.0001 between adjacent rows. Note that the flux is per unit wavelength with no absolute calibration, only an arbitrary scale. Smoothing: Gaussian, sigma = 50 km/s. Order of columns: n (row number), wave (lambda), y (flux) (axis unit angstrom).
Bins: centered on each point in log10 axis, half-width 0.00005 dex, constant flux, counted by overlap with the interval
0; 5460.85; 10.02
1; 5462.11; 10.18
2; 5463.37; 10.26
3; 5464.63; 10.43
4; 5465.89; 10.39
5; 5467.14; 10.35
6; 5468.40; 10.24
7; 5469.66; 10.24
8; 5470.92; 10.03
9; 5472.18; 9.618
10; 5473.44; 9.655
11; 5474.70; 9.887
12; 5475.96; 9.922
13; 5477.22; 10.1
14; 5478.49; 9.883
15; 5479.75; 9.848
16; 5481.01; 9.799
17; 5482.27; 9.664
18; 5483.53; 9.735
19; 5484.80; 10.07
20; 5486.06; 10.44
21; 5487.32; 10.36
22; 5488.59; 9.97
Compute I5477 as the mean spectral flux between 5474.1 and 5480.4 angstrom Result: 9.92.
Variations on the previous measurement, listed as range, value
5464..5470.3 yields 10.3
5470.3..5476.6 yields 9.83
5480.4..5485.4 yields 9.81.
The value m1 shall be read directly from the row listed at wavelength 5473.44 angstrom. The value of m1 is 9.655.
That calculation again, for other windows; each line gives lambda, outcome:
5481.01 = 9.799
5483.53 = 9.735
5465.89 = 10.39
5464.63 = 10.43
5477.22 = 10.1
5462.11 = 10.18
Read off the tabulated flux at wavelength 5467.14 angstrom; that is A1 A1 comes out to 10.35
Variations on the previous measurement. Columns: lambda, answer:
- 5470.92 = 10.03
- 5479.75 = 9.848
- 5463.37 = 10.26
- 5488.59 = 9.97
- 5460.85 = 10.02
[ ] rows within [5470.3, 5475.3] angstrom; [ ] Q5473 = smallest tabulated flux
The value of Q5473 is 9.618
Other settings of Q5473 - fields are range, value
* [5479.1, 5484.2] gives 9.664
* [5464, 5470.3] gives 10.24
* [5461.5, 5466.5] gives 10.18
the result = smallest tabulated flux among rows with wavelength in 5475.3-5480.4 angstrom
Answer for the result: 9.848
